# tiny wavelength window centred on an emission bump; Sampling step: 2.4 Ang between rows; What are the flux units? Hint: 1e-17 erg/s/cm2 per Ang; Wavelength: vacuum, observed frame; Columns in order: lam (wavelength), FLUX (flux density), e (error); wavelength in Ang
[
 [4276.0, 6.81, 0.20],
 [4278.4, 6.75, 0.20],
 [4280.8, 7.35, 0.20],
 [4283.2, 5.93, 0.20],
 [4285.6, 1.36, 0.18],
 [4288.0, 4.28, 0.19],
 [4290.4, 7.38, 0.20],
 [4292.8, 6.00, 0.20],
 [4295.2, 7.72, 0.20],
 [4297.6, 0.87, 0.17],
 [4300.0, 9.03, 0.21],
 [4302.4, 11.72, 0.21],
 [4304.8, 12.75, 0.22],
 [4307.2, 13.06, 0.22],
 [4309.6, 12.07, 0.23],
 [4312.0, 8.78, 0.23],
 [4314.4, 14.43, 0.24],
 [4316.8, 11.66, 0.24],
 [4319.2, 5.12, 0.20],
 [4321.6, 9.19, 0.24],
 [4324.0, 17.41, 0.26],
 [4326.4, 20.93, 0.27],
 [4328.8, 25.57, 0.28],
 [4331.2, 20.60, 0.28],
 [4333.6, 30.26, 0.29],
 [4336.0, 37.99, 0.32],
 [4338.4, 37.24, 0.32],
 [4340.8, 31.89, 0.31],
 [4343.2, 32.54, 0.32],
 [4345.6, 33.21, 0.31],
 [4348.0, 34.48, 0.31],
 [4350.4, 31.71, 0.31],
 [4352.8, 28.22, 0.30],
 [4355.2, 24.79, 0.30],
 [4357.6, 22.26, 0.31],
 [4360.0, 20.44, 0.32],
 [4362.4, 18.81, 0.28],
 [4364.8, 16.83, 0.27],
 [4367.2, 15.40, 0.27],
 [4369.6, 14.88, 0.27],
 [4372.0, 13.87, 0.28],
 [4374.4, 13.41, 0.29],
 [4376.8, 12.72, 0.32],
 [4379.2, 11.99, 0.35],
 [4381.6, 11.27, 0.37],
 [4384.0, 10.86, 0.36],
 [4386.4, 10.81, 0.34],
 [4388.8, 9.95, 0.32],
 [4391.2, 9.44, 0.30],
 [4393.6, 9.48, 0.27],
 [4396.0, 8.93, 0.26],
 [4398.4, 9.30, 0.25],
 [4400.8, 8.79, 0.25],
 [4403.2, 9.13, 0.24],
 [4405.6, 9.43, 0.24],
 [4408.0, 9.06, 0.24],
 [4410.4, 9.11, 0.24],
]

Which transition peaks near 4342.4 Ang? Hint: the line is Ly-alpha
